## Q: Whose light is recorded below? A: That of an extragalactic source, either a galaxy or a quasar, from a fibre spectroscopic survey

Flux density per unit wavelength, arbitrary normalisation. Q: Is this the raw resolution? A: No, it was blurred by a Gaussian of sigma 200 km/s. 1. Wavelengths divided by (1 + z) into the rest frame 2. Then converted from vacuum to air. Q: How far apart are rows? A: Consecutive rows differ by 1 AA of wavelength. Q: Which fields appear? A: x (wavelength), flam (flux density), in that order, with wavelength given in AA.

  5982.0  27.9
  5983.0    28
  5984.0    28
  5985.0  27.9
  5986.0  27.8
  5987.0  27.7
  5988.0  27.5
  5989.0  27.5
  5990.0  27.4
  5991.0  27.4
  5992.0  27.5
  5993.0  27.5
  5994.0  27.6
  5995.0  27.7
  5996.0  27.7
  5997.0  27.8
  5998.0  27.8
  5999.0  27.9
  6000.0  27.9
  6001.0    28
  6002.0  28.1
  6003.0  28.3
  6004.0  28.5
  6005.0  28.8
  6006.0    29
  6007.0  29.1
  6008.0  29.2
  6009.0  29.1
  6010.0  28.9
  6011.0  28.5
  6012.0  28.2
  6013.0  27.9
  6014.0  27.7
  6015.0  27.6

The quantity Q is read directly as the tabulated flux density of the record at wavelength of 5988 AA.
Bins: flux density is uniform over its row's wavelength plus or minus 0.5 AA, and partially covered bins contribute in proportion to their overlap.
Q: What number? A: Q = 27.5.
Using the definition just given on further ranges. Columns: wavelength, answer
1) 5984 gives 28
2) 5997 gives 27.8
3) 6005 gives 28.8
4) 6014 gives 27.7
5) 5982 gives 27.9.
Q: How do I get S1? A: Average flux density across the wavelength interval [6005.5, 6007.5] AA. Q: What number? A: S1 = 29.1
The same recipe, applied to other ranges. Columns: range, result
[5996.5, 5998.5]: 27.8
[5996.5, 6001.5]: 27.9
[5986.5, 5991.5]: 27.5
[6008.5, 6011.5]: 28.8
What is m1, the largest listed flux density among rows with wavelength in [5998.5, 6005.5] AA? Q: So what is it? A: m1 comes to 28.8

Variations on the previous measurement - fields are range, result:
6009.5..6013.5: 28.9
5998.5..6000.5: 27.9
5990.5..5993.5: 27.5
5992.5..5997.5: 27.8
